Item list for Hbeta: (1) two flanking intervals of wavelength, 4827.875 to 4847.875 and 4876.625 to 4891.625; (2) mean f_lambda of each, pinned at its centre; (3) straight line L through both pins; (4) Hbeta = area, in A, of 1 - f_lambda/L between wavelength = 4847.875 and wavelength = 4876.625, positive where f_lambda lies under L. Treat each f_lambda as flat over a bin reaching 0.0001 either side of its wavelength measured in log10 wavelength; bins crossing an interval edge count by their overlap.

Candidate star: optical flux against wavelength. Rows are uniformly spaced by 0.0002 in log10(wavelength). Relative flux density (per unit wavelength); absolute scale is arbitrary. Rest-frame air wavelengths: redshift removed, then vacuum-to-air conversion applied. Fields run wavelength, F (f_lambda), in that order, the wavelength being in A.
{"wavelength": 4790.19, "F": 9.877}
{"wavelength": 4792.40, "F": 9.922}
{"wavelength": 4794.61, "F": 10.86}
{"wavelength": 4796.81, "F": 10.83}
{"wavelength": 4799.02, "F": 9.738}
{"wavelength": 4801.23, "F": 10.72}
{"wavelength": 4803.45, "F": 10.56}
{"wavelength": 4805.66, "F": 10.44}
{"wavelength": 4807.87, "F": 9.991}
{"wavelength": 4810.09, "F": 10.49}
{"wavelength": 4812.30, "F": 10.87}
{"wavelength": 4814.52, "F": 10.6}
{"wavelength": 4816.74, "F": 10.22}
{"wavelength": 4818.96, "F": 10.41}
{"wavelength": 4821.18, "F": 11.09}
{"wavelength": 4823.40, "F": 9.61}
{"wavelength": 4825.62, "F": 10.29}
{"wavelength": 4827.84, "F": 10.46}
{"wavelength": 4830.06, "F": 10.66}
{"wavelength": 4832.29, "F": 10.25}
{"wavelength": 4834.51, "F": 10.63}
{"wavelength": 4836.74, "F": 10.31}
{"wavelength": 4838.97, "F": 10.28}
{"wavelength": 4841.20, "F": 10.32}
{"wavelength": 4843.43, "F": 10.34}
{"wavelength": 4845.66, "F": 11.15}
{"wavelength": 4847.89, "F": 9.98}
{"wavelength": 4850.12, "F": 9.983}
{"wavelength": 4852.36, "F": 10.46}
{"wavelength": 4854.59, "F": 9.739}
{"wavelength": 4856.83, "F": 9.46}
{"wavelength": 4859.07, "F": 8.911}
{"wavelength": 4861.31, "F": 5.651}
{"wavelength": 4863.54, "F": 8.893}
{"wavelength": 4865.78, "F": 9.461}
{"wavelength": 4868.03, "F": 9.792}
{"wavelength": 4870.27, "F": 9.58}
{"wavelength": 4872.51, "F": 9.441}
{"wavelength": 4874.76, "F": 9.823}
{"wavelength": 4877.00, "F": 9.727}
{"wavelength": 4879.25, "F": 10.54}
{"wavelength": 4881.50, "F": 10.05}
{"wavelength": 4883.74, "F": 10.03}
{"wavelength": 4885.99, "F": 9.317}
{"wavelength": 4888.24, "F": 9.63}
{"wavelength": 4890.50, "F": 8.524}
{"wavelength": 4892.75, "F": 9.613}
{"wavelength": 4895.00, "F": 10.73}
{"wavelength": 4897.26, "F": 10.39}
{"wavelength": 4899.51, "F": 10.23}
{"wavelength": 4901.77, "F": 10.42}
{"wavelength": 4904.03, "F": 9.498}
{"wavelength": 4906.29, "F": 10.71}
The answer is 2.1 A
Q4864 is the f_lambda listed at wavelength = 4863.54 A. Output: 8.893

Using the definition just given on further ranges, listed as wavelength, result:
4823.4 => 9.61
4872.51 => 9.441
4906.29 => 10.71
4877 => 9.727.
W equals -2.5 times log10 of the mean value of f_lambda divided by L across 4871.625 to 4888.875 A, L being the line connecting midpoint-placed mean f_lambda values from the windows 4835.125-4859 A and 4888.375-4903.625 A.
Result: 0.02 mag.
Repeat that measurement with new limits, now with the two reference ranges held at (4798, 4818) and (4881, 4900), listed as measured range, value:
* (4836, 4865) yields 0.051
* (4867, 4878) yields 0.030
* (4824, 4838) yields -0.017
